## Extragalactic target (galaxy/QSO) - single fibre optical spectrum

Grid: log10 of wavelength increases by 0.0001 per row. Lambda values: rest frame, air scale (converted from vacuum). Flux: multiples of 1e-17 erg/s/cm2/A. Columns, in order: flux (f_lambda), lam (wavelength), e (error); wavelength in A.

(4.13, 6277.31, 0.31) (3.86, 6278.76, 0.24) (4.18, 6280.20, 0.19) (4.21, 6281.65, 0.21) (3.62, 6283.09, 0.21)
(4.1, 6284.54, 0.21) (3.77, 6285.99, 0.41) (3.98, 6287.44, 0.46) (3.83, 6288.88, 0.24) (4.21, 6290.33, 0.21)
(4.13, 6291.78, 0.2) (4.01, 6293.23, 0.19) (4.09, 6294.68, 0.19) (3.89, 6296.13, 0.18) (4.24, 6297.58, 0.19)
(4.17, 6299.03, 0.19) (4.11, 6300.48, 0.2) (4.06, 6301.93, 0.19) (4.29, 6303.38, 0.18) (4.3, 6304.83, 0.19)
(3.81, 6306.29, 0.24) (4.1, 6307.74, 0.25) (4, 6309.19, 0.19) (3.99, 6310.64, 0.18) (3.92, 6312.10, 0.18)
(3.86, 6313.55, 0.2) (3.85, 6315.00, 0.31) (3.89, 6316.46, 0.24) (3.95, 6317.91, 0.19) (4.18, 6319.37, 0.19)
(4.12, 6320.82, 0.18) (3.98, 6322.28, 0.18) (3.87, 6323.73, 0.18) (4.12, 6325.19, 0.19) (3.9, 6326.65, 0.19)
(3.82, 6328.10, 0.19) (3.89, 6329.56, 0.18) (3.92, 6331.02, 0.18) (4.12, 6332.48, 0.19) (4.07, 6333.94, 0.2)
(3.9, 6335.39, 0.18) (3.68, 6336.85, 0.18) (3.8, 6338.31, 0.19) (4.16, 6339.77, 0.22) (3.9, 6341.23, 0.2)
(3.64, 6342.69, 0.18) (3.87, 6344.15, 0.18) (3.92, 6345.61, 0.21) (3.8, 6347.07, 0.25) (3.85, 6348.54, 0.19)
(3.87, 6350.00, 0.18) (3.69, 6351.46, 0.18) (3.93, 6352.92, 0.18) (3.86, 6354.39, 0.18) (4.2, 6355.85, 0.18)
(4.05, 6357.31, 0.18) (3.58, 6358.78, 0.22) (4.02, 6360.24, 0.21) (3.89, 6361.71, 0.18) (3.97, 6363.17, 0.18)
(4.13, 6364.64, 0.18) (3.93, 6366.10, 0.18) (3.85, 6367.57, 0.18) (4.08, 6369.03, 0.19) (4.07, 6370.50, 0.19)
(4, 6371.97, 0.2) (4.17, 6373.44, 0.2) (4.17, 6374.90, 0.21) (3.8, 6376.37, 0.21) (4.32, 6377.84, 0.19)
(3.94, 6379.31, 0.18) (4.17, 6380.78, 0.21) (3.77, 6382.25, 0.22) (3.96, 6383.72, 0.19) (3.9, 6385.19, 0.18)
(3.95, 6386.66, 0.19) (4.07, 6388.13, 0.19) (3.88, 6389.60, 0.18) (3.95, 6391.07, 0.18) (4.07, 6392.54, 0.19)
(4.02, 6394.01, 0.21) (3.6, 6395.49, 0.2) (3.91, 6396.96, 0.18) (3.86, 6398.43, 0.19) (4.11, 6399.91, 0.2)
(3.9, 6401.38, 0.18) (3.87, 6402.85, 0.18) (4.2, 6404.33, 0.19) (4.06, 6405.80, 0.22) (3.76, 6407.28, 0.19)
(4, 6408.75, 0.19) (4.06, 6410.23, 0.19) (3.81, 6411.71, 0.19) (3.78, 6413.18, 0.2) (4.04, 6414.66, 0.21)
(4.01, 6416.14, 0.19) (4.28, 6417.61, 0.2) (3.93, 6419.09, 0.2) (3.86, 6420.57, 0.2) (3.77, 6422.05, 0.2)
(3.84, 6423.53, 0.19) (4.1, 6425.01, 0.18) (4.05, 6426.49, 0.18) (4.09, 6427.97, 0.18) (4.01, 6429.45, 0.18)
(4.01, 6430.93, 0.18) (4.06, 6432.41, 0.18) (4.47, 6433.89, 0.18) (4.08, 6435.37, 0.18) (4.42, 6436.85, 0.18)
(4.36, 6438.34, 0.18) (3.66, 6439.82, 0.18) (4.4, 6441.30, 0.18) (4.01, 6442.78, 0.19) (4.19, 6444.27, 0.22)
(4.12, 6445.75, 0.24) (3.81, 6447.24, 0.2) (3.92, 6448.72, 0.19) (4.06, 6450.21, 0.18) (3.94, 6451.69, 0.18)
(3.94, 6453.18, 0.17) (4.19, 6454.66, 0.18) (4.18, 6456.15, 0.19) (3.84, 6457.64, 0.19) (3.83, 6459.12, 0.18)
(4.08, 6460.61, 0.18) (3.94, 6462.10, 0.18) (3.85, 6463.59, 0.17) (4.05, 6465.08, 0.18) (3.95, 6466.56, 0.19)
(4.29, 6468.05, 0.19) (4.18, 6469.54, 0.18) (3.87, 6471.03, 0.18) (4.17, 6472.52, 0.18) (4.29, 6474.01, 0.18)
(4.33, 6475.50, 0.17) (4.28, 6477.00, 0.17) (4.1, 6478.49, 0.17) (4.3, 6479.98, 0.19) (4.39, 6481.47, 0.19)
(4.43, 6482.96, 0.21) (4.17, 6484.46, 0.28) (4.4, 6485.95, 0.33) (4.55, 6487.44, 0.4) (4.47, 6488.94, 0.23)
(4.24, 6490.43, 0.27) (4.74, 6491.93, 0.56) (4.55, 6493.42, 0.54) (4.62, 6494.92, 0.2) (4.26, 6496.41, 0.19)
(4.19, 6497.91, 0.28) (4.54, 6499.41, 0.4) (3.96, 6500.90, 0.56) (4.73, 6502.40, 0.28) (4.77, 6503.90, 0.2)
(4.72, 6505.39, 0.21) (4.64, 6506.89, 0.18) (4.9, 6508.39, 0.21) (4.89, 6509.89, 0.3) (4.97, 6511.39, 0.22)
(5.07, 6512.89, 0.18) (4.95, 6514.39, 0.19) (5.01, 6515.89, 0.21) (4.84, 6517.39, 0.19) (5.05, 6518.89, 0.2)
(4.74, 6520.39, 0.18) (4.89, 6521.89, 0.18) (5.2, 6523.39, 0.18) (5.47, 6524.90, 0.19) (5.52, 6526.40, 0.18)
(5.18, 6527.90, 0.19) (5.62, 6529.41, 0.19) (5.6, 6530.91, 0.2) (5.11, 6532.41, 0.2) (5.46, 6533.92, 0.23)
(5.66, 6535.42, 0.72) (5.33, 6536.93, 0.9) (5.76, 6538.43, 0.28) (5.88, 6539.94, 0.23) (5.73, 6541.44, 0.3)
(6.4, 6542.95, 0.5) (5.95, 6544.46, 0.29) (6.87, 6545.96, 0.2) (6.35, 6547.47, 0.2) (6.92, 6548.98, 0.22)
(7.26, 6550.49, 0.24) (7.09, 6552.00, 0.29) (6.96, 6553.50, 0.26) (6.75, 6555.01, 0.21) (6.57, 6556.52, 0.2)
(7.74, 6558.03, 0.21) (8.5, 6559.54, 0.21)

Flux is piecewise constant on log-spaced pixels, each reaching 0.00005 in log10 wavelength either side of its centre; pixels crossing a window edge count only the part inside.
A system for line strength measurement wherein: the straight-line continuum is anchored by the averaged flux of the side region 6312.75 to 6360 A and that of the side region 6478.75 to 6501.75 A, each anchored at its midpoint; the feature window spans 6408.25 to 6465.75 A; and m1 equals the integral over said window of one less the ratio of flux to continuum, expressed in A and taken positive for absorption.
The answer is 2.64 A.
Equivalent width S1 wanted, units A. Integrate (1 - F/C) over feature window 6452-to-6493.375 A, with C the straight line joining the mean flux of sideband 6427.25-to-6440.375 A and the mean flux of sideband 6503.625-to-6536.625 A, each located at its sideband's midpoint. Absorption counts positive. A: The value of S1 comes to 3.49 A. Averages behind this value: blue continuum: 4.14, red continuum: 5.11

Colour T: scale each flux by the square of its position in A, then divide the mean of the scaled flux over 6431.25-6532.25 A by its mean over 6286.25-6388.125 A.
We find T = 1.17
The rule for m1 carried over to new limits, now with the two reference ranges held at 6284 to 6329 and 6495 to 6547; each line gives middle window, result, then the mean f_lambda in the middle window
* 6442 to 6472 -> 5.1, 4.01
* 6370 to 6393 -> 2.1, 4.01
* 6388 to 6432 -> 5.9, 3.96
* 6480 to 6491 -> 1.3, 4.38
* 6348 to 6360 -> 1.1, 3.89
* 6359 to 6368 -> 0.8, 3.95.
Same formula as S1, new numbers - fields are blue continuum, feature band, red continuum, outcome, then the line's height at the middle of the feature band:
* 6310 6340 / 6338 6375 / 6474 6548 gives 1.7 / 4.12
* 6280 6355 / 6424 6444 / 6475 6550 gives 2.0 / 4.6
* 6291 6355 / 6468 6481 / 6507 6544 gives 2.0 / 4.96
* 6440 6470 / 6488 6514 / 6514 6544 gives 1.4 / 4.87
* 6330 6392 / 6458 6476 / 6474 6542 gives 2.1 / 4.59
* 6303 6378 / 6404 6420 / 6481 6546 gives 1.5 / 4.39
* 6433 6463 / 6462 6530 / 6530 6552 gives 6.9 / 5.09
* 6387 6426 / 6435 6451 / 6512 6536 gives 0.9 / 4.34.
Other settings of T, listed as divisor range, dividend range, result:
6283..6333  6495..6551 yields 1.41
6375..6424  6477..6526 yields 1.21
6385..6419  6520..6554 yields 1.55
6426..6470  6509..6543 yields 1.33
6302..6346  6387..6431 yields 1.03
